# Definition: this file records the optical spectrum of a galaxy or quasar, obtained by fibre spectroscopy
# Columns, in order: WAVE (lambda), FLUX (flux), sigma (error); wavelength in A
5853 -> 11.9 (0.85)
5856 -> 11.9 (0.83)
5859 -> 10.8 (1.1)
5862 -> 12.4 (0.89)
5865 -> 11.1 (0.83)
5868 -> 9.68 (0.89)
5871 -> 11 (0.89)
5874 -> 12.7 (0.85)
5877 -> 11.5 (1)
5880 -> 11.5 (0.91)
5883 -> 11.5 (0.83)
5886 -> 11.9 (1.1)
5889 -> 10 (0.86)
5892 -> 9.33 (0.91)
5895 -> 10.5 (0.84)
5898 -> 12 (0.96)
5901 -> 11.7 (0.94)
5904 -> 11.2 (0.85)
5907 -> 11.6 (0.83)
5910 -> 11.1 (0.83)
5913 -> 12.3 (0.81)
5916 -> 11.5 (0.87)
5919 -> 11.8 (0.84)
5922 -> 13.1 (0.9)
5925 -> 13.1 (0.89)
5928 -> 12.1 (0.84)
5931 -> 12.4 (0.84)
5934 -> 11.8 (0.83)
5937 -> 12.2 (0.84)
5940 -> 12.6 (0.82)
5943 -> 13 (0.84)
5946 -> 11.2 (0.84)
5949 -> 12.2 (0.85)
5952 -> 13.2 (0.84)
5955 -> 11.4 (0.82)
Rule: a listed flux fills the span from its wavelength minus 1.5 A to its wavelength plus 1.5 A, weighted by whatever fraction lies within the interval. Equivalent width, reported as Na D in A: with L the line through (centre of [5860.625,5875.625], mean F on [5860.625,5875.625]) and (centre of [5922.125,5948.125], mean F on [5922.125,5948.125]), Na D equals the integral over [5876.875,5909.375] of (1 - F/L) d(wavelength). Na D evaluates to 1.63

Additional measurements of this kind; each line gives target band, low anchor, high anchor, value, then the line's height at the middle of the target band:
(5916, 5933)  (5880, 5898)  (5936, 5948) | -0.9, 11.8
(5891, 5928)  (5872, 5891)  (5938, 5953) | 0.7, 11.9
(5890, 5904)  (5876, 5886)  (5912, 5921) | 1.0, 11.7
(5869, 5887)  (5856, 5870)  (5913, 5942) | -0.4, 11.4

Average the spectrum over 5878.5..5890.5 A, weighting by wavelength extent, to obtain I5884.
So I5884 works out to 11.2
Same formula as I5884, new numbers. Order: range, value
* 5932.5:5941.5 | 12.2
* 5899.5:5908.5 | 11.5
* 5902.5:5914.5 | 11.5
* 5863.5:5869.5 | 10.4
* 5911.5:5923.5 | 12.2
